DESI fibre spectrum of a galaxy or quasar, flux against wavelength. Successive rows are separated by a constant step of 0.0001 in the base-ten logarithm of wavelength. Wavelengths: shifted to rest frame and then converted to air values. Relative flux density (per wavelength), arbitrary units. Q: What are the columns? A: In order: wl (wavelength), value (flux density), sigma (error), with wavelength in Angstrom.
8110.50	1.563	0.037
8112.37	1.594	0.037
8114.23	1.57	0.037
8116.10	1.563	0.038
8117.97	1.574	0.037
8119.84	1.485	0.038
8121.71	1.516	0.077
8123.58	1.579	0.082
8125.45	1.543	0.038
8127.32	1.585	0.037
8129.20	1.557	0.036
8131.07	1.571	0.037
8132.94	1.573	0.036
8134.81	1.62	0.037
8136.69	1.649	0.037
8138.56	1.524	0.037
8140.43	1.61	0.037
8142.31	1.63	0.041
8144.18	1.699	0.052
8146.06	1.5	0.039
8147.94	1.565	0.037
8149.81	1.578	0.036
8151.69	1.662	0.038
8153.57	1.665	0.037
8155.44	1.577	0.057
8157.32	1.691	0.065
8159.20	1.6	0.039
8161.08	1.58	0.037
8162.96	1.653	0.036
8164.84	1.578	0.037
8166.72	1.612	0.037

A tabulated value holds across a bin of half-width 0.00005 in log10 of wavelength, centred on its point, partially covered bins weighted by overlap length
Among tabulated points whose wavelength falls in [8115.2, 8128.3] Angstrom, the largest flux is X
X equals 1.585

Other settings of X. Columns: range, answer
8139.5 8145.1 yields 1.699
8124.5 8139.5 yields 1.649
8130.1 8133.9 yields 1.573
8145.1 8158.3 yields 1.691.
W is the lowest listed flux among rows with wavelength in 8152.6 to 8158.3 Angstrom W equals 1.577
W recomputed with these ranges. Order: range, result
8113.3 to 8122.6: 1.485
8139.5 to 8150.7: 1.5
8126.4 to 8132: 1.557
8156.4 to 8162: 1.58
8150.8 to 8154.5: 1.662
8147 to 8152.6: 1.565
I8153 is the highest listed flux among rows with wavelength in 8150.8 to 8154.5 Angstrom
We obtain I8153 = 1.665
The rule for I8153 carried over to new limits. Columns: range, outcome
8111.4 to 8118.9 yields 1.594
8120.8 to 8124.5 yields 1.579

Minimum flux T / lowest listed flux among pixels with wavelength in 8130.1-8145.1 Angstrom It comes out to 1.524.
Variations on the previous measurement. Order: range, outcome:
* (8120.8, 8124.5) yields 1.516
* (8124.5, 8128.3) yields 1.543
